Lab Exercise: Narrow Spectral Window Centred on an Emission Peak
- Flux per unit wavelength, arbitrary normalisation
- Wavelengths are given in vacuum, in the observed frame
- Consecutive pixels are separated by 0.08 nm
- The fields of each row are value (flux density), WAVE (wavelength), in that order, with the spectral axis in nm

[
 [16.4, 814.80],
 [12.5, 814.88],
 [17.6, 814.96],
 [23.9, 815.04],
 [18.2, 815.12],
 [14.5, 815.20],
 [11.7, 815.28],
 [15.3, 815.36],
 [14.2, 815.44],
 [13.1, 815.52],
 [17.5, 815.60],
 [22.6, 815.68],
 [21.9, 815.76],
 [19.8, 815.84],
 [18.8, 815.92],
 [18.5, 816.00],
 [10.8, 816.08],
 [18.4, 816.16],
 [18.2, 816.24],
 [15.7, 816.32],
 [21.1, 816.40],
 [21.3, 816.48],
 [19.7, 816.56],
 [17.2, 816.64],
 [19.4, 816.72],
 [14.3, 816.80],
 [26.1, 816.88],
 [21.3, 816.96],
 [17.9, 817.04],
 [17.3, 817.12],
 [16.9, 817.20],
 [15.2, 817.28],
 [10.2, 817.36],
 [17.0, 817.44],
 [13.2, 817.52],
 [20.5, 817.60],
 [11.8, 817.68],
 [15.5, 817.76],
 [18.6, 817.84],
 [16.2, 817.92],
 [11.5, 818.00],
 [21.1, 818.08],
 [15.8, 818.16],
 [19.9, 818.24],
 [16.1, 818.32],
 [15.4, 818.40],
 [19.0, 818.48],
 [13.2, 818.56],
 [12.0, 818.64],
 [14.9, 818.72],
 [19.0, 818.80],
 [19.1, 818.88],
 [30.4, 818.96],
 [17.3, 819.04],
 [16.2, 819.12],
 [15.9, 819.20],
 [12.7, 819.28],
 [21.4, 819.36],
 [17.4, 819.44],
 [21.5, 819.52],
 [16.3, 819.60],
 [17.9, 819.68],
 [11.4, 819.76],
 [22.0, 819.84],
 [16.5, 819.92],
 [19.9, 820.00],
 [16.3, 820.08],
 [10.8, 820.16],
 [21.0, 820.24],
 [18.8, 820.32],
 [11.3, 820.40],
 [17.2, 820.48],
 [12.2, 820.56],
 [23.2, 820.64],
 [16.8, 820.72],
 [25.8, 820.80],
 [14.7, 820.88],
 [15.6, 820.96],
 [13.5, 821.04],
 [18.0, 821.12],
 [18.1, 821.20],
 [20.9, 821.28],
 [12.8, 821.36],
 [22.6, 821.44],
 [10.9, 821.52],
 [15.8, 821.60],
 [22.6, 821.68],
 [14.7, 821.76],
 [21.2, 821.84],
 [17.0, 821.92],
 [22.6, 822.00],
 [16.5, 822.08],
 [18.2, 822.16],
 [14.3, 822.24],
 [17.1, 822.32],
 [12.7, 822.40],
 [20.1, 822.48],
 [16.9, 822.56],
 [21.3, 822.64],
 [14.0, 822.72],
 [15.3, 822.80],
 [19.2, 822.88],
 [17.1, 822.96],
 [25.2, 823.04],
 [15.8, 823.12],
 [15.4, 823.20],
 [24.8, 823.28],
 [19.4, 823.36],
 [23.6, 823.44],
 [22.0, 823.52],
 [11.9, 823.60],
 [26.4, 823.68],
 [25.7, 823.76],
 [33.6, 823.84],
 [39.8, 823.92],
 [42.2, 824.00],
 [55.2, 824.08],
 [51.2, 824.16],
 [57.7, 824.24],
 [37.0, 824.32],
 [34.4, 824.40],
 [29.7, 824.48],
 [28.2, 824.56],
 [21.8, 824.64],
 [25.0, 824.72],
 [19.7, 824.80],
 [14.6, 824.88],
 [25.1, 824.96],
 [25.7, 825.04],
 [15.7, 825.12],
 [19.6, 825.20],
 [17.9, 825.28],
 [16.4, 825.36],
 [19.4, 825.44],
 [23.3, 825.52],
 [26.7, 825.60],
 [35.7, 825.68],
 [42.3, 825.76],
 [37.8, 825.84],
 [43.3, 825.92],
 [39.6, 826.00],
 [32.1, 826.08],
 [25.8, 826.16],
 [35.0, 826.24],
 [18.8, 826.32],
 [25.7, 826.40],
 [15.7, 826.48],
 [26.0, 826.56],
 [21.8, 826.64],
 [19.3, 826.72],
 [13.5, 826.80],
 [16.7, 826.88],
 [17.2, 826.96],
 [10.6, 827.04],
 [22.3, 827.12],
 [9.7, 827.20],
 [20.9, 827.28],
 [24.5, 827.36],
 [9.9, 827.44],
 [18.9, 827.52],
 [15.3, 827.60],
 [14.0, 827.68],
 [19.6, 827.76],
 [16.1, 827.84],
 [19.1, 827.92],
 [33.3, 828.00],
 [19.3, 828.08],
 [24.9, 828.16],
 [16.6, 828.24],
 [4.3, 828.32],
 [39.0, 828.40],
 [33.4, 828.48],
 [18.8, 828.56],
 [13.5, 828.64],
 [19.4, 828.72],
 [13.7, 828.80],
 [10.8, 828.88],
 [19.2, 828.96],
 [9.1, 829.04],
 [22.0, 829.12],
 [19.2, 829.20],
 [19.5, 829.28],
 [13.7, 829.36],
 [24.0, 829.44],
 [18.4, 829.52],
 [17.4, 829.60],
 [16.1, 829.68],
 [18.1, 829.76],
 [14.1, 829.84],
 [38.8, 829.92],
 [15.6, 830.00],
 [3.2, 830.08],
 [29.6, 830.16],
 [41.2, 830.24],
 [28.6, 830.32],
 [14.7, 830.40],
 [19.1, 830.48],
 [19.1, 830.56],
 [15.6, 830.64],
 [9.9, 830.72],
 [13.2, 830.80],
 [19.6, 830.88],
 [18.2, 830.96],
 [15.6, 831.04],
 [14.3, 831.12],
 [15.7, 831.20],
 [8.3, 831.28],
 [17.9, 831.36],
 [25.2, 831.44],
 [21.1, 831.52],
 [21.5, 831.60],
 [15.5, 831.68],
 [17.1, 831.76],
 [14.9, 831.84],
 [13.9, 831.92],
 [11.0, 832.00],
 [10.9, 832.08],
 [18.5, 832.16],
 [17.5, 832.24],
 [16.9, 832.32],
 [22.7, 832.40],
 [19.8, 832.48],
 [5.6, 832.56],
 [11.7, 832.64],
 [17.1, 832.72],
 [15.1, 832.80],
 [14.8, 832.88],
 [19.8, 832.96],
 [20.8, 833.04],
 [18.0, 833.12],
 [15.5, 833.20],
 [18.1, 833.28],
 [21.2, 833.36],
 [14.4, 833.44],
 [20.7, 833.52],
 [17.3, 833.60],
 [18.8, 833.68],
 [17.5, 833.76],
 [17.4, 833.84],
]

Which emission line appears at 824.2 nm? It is [S II] 6716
